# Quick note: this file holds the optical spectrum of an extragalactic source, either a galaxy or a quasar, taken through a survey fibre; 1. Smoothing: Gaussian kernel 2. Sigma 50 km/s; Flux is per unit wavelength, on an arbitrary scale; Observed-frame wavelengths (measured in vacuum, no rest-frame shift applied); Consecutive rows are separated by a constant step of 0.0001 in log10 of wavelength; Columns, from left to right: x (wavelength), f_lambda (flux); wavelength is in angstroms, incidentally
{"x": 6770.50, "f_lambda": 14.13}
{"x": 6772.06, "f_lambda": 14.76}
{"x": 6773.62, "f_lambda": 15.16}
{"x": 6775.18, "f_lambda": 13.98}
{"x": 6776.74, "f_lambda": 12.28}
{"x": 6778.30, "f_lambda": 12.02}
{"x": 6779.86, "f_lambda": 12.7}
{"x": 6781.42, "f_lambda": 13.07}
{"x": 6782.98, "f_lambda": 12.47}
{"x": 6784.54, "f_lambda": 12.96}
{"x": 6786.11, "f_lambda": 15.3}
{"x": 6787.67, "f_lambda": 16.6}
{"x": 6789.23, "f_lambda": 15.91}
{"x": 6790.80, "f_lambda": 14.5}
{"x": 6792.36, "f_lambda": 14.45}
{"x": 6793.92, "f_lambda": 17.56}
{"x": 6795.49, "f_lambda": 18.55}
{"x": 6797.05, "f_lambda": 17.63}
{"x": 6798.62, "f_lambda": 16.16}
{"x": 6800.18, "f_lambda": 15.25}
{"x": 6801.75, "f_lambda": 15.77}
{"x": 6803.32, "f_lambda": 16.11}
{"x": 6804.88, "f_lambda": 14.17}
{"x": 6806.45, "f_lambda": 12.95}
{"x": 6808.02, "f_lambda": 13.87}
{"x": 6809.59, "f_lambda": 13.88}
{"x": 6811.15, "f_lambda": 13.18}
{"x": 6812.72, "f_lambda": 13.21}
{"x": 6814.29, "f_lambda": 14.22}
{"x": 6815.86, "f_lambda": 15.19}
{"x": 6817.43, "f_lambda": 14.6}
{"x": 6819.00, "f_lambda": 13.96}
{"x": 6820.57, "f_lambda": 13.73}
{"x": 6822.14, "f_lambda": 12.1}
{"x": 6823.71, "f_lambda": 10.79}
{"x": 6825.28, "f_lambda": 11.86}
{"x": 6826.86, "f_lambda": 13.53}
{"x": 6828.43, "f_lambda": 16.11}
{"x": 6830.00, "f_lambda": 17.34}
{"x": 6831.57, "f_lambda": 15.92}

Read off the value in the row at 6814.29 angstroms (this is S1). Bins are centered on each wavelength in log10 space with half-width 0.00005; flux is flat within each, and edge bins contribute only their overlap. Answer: 14.22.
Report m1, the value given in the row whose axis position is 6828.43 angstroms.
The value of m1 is 16.11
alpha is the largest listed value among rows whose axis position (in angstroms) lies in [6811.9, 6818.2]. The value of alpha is 15.19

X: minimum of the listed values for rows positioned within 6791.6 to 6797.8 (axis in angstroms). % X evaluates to 14.45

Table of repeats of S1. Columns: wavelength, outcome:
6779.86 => 12.7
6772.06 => 14.76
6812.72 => 13.21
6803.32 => 16.11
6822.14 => 12.1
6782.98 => 12.47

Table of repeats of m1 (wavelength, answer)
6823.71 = 10.79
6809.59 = 13.88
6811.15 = 13.18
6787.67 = 16.6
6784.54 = 12.96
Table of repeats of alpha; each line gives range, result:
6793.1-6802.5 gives 18.55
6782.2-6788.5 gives 16.6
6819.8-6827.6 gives 13.73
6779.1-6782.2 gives 13.07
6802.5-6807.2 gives 16.11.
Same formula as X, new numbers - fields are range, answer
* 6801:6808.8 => 12.95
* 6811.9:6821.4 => 13.21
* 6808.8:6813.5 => 13.18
